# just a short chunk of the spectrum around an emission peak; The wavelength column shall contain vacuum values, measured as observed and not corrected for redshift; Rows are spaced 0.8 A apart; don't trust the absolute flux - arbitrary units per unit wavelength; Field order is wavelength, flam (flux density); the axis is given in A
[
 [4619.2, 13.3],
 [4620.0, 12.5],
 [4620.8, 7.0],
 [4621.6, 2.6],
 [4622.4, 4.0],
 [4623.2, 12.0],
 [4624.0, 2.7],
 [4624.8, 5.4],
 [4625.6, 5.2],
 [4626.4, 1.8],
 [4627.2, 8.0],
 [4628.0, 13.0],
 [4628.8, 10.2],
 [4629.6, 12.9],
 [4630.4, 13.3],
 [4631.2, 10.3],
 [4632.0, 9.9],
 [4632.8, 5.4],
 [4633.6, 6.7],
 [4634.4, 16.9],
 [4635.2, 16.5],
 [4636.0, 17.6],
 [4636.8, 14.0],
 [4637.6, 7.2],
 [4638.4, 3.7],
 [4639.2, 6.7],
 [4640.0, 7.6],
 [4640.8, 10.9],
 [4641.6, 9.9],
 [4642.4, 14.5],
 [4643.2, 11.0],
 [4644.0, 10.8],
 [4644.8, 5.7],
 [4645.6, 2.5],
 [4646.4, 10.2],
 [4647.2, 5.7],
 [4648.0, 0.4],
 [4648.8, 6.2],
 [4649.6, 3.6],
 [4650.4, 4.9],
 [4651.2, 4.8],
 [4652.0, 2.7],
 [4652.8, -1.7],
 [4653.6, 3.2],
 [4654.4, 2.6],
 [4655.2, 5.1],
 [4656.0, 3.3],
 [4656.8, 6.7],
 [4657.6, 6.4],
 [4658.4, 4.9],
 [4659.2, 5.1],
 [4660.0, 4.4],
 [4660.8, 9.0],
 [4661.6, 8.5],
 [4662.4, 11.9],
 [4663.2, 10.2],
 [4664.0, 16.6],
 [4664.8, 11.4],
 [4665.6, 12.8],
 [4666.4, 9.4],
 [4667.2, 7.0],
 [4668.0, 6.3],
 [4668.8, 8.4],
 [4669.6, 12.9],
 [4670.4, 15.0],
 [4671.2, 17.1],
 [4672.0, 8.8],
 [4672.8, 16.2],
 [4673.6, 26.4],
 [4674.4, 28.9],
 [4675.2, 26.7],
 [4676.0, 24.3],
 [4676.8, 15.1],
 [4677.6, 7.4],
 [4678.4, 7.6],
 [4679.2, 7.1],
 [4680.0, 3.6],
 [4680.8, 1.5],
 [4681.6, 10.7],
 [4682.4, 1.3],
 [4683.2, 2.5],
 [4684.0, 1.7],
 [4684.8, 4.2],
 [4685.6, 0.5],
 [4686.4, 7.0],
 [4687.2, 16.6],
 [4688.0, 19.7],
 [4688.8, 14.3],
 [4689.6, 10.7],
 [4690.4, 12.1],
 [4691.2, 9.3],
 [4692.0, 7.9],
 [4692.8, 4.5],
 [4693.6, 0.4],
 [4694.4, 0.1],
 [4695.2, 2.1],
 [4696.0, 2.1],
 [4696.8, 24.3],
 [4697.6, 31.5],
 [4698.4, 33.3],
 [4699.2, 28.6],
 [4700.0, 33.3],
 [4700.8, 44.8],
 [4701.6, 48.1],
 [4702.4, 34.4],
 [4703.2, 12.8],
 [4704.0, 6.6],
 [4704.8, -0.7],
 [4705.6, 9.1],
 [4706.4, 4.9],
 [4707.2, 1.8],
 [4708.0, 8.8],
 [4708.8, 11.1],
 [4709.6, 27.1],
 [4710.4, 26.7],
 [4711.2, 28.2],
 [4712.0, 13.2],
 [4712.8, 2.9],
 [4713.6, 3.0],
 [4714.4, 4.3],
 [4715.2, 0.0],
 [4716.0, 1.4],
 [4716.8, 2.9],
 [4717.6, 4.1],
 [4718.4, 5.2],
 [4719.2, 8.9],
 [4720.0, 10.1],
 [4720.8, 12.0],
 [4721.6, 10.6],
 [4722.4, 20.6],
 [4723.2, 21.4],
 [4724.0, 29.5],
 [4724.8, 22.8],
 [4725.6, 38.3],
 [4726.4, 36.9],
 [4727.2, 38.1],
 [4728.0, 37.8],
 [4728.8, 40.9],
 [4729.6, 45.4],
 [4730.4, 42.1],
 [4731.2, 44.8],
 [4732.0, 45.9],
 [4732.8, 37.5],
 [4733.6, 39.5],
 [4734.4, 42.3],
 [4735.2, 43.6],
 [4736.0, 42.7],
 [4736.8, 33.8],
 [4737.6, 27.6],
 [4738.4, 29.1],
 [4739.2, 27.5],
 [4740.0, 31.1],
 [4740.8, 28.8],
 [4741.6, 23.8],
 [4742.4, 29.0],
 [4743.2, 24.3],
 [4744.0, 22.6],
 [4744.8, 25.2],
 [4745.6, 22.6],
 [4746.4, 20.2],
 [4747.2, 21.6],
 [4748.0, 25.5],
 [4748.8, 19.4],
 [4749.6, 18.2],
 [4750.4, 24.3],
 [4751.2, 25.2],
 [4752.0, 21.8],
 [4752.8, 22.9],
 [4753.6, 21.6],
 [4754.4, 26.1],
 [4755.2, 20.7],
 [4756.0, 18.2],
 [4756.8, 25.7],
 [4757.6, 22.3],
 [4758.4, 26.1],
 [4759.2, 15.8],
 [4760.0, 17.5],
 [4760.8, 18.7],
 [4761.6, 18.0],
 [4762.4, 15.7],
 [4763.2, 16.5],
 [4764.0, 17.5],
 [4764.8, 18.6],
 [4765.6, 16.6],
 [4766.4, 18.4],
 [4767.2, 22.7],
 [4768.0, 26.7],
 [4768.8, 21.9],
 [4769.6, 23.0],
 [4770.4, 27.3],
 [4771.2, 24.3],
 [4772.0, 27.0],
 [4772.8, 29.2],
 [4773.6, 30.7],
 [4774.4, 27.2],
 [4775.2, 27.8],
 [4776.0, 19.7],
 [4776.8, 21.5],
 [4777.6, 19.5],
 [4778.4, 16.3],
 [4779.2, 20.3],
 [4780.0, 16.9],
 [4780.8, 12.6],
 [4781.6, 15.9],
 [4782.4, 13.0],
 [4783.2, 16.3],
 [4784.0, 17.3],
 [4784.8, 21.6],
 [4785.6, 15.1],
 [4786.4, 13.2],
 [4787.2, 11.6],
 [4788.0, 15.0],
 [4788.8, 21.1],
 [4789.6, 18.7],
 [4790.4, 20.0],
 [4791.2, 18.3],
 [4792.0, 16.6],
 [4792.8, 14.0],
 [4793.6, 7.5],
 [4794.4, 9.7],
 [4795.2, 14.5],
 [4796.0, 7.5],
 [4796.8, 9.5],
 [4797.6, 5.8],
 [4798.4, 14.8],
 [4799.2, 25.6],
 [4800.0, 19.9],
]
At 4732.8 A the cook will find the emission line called Lyman alpha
